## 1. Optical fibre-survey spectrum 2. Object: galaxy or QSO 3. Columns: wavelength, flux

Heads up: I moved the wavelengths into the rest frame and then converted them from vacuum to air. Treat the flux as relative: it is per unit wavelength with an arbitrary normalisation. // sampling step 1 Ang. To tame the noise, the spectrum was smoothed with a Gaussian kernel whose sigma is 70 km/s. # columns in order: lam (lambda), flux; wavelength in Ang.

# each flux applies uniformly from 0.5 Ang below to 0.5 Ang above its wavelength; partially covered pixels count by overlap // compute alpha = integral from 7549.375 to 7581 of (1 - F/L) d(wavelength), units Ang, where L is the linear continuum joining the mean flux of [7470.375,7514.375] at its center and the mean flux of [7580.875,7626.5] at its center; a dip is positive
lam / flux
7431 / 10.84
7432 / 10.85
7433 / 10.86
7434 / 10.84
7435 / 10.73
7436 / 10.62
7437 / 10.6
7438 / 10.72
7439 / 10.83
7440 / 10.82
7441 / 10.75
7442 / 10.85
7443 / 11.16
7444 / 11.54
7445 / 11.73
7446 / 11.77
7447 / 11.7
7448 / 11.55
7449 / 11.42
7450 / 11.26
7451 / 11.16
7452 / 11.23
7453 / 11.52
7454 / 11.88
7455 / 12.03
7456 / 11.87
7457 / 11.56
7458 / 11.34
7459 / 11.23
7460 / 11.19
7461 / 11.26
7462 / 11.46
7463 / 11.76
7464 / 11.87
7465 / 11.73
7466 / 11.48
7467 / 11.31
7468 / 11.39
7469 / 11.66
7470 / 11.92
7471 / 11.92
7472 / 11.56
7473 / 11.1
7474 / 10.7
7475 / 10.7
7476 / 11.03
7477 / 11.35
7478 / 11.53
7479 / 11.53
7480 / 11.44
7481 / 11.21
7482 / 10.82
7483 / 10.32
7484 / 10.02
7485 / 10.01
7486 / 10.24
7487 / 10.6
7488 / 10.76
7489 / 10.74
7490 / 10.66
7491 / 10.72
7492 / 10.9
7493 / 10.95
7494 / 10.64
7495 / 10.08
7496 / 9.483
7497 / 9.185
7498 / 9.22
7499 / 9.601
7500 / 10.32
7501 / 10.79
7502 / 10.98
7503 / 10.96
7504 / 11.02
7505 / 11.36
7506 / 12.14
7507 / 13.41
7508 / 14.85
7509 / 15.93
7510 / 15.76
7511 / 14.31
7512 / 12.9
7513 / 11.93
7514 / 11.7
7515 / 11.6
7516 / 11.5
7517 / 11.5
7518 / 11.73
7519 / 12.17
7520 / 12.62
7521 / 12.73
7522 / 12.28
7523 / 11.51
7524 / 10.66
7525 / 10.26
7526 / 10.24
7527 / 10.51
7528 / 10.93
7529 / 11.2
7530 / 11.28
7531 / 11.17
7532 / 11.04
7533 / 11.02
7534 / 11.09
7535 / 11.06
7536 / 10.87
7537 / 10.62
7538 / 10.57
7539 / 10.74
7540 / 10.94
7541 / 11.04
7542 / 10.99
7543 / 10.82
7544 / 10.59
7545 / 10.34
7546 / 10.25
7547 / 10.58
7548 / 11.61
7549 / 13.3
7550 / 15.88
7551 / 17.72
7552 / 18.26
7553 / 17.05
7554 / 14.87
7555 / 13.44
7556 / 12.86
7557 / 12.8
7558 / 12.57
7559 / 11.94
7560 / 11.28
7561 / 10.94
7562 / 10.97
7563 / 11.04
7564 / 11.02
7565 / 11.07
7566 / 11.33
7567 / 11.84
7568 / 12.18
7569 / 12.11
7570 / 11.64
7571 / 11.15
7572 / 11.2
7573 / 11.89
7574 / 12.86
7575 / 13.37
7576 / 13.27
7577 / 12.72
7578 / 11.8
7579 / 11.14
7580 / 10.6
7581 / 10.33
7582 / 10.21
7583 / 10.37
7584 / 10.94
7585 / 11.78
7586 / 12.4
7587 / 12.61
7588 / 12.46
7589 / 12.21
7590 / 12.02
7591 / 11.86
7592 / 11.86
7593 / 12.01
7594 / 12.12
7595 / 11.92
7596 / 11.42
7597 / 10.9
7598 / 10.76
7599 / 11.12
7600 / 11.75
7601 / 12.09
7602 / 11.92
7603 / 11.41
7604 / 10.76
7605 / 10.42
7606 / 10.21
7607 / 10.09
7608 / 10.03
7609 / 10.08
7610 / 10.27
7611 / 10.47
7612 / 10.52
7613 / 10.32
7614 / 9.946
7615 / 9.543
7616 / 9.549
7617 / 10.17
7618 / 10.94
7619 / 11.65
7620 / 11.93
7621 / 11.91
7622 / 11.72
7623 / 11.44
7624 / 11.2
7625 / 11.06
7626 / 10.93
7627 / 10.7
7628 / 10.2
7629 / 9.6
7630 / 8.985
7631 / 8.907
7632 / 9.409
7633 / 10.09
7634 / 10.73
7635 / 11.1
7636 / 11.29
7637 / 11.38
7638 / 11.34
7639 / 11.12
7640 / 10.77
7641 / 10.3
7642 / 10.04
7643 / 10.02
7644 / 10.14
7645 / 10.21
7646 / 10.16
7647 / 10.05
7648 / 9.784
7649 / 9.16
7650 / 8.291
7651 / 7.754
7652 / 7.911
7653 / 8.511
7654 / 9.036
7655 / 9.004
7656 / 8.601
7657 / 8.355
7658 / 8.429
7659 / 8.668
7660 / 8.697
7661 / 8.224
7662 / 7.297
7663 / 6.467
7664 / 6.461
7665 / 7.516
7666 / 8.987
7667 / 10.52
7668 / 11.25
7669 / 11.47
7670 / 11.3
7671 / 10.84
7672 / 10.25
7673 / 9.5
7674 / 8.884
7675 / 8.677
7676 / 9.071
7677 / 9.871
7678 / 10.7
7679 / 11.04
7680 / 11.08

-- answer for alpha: -4.09 Ang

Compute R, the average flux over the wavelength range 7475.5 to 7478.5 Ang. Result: 11.3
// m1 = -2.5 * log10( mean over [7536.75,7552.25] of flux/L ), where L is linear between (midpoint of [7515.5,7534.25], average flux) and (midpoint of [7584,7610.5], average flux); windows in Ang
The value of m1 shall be -0.07 mag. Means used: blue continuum 11.3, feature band 12.1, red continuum 11.4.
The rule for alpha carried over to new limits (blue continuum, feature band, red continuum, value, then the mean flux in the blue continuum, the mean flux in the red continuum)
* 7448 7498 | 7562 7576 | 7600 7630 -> -1.2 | 11.1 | 10.7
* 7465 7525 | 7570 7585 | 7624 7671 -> -1.6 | 11.4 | 9.6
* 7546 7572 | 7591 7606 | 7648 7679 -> -0.2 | 12.7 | 9.04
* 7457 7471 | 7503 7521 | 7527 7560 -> -1.2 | 11.5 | 12.1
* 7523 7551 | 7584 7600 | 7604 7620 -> -1.8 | 11.2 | 10.3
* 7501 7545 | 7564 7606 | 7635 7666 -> -4.7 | 11.7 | 9.19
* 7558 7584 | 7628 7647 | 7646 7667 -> -2.4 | 11.5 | 8.45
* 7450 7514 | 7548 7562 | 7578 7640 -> -3.4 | 11.4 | 11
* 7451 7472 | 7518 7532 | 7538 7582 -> 0.7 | 11.6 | 12.2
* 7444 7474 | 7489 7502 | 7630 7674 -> 1.0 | 11.5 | 9.51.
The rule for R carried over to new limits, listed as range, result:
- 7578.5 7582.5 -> 10.6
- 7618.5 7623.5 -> 11.7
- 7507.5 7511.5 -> 15.2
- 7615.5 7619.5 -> 10.6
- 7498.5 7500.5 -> 9.96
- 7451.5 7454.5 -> 11.5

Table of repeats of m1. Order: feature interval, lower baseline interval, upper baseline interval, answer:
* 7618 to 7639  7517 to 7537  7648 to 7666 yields -0.211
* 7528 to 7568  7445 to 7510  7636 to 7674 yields -0.141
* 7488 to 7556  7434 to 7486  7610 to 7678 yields -0.098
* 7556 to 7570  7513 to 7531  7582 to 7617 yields -0.039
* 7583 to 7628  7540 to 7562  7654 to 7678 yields -0.014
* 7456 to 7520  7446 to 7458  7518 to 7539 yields -0.001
